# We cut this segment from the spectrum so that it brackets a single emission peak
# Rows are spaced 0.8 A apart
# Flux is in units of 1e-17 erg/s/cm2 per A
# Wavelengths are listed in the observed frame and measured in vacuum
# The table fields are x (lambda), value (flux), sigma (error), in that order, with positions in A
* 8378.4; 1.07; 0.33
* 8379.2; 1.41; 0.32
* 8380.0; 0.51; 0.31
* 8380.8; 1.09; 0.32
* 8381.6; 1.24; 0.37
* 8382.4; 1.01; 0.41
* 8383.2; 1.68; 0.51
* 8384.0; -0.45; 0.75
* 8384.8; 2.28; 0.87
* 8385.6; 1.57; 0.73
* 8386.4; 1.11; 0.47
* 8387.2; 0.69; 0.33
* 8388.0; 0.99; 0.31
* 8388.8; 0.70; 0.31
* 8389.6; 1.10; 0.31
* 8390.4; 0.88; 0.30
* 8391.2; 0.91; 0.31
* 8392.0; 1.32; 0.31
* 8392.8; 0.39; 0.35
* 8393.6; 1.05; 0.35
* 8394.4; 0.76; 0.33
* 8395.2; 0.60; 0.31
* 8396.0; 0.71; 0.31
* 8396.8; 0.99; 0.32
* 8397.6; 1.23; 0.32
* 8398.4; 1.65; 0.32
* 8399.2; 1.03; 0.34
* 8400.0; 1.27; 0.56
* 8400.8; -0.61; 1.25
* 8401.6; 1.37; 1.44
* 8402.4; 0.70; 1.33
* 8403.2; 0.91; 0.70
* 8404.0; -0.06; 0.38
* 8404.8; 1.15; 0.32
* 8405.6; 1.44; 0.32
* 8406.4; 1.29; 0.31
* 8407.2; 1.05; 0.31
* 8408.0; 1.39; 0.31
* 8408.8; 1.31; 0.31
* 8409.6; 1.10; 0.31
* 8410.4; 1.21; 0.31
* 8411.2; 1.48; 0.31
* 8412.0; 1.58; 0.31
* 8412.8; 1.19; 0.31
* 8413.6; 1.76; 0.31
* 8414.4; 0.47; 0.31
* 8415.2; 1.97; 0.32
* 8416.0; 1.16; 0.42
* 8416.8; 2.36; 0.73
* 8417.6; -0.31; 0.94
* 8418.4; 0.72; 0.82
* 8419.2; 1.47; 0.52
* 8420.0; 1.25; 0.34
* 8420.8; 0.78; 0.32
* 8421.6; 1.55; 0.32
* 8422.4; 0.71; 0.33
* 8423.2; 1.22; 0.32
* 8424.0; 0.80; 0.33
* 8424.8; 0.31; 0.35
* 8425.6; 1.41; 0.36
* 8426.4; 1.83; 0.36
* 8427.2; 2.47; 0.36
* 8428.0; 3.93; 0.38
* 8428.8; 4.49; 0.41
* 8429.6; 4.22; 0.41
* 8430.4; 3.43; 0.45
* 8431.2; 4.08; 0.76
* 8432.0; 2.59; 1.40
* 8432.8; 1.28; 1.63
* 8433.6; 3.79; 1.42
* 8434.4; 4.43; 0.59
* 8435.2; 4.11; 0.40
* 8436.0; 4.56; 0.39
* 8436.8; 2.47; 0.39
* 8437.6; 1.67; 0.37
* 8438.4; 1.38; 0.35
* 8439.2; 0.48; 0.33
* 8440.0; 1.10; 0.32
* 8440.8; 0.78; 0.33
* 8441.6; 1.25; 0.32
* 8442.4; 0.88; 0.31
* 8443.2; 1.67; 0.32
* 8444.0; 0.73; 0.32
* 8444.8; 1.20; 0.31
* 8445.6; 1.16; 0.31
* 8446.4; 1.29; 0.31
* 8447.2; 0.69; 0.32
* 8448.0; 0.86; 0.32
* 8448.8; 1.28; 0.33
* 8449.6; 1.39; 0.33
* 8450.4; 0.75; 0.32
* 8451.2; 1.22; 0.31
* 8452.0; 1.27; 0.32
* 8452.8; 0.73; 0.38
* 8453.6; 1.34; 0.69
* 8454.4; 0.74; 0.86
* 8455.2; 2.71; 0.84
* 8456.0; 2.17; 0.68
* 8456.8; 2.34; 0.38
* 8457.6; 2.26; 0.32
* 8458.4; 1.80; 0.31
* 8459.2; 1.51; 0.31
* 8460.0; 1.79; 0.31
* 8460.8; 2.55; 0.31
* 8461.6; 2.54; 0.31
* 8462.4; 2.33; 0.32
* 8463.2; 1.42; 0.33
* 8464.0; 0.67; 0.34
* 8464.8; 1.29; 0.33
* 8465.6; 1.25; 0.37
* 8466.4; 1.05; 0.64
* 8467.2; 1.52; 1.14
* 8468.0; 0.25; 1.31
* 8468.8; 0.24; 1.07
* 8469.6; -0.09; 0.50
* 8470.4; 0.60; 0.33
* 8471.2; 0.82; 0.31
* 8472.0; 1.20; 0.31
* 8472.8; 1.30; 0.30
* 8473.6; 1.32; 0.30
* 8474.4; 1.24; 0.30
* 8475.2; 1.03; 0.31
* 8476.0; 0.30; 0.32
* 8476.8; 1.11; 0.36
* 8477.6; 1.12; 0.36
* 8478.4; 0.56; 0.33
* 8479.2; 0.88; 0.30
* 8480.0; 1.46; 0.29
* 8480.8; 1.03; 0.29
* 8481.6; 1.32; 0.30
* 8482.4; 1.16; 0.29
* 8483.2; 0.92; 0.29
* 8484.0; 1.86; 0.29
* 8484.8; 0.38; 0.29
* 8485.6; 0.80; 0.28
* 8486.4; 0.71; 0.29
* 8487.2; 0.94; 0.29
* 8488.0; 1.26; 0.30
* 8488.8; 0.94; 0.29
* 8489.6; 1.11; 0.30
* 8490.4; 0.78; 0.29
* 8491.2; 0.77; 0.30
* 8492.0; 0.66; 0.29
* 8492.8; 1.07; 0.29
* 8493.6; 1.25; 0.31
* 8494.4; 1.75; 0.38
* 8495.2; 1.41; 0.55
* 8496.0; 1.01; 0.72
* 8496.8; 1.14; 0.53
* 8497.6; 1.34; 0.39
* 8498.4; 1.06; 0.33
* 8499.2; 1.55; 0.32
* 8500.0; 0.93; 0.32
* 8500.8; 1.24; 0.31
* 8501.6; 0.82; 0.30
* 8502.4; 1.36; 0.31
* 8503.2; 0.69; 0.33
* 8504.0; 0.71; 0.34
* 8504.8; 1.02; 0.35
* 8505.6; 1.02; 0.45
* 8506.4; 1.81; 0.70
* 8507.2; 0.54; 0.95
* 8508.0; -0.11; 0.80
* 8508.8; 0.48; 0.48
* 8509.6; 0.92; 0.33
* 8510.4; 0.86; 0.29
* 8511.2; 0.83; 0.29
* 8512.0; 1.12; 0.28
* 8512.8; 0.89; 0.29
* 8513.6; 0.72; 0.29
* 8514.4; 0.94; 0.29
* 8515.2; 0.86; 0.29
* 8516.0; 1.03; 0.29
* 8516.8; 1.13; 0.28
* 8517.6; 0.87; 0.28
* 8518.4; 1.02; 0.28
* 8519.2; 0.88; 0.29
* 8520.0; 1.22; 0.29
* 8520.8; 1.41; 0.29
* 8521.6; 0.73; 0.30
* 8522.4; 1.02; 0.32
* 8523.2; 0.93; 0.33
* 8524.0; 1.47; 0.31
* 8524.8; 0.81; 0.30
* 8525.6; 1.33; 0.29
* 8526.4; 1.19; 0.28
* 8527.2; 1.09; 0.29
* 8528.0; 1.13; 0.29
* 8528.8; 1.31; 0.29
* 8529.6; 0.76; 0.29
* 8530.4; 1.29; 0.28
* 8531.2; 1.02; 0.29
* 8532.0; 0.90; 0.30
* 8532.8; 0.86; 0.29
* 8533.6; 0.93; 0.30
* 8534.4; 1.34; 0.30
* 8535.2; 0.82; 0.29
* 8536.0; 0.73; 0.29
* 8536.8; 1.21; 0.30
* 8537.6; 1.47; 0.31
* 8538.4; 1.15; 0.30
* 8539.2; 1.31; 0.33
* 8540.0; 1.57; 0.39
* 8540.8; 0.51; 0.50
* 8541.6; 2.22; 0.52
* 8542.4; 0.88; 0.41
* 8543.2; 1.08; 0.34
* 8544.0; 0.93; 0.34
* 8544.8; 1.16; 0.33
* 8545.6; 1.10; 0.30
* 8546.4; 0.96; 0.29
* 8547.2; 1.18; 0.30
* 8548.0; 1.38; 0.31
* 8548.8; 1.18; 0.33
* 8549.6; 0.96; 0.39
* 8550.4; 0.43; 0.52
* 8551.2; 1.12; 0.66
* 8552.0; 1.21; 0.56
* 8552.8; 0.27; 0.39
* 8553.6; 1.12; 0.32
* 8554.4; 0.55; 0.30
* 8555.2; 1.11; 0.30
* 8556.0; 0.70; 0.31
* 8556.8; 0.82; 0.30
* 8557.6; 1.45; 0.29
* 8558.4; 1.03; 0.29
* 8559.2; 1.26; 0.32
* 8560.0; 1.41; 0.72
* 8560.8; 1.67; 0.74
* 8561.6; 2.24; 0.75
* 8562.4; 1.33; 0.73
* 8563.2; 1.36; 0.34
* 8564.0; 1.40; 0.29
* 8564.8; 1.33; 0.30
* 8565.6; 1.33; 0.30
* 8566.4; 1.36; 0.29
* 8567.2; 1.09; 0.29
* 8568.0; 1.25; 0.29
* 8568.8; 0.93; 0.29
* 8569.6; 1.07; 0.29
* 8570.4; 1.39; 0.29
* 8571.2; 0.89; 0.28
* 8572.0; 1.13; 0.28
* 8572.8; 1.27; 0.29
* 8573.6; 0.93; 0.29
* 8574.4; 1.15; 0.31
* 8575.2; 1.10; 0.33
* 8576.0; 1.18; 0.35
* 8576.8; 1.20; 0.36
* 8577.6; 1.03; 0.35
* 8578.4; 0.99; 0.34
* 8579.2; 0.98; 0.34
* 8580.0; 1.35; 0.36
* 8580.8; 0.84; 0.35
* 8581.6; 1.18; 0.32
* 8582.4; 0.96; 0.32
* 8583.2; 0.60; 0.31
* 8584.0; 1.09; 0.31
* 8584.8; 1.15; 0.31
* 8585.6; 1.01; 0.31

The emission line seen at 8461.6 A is [N II] 6583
